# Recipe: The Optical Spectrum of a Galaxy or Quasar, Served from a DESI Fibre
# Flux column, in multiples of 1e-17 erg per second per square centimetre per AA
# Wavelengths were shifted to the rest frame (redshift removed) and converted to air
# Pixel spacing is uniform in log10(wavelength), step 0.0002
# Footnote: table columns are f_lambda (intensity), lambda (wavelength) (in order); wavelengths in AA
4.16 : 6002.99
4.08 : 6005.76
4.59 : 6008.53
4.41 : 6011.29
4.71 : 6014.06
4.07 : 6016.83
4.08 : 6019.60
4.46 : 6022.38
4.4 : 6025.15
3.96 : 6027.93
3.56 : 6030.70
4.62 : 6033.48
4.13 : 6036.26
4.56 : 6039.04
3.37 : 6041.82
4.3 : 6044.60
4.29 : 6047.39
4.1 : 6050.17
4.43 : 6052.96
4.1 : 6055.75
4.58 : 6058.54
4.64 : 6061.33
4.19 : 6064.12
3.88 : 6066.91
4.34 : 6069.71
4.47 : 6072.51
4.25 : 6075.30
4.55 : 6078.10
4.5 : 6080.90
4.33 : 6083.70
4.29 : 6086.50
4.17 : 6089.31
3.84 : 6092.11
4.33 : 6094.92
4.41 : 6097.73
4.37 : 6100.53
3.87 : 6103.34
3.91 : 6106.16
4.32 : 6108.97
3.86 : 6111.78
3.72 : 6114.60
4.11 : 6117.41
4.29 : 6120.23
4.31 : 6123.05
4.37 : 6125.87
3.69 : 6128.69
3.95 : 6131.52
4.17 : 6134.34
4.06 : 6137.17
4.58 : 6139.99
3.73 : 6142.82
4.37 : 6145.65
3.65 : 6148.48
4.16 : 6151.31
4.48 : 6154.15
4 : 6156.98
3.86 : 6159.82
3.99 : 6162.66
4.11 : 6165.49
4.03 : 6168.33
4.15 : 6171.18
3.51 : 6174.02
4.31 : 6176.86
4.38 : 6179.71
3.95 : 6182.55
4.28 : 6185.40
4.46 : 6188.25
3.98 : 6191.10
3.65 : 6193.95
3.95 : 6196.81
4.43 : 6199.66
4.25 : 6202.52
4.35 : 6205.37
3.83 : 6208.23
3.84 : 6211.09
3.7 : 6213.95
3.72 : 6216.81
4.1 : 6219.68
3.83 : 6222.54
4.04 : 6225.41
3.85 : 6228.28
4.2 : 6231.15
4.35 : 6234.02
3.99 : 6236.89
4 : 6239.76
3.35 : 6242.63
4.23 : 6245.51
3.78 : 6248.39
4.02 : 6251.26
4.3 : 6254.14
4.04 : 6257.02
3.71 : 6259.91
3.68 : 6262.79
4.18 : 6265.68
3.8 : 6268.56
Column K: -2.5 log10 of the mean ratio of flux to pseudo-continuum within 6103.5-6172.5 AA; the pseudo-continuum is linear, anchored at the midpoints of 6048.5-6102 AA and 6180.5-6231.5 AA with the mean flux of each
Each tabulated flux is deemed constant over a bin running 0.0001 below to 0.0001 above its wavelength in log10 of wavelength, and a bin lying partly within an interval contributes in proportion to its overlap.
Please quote 0.03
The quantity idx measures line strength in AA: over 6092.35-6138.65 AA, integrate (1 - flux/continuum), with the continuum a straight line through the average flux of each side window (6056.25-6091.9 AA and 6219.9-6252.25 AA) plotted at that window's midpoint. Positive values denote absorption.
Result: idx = 1.5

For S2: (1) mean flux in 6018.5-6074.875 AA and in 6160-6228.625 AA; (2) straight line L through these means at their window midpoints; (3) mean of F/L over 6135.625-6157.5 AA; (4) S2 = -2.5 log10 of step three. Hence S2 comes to -0.01 mag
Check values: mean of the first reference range 4.22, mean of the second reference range 4.03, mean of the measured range 4.13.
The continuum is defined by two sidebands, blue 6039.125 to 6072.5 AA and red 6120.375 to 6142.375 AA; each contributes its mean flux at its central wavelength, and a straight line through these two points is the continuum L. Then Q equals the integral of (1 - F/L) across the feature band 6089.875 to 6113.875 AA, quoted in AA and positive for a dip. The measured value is 0.4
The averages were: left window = 4.23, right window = 4.15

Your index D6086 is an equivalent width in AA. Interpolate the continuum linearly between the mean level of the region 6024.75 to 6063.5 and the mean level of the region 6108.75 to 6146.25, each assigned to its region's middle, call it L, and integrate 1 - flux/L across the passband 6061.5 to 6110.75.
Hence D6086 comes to -1.1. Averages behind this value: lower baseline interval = 4.21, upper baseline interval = 4.1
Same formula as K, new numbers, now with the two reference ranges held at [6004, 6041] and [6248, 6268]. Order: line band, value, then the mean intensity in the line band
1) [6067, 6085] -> -0.04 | 4.37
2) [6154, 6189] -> -0.01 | 4.1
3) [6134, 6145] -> -0.01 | 4.15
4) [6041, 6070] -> 0.00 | 4.21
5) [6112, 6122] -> 0.03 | 4.03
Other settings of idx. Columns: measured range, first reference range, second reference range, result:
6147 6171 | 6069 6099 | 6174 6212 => 0.75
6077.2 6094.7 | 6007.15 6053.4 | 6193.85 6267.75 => -0.47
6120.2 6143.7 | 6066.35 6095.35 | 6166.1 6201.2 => 0.32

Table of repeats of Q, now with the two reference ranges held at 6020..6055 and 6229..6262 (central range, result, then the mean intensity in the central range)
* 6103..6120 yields 0.5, 3.99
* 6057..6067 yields -0.5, 4.38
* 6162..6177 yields 0.2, 3.99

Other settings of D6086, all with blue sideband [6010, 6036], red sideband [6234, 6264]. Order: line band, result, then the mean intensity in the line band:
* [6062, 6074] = -0.2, 4.25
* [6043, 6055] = -0.1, 4.25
